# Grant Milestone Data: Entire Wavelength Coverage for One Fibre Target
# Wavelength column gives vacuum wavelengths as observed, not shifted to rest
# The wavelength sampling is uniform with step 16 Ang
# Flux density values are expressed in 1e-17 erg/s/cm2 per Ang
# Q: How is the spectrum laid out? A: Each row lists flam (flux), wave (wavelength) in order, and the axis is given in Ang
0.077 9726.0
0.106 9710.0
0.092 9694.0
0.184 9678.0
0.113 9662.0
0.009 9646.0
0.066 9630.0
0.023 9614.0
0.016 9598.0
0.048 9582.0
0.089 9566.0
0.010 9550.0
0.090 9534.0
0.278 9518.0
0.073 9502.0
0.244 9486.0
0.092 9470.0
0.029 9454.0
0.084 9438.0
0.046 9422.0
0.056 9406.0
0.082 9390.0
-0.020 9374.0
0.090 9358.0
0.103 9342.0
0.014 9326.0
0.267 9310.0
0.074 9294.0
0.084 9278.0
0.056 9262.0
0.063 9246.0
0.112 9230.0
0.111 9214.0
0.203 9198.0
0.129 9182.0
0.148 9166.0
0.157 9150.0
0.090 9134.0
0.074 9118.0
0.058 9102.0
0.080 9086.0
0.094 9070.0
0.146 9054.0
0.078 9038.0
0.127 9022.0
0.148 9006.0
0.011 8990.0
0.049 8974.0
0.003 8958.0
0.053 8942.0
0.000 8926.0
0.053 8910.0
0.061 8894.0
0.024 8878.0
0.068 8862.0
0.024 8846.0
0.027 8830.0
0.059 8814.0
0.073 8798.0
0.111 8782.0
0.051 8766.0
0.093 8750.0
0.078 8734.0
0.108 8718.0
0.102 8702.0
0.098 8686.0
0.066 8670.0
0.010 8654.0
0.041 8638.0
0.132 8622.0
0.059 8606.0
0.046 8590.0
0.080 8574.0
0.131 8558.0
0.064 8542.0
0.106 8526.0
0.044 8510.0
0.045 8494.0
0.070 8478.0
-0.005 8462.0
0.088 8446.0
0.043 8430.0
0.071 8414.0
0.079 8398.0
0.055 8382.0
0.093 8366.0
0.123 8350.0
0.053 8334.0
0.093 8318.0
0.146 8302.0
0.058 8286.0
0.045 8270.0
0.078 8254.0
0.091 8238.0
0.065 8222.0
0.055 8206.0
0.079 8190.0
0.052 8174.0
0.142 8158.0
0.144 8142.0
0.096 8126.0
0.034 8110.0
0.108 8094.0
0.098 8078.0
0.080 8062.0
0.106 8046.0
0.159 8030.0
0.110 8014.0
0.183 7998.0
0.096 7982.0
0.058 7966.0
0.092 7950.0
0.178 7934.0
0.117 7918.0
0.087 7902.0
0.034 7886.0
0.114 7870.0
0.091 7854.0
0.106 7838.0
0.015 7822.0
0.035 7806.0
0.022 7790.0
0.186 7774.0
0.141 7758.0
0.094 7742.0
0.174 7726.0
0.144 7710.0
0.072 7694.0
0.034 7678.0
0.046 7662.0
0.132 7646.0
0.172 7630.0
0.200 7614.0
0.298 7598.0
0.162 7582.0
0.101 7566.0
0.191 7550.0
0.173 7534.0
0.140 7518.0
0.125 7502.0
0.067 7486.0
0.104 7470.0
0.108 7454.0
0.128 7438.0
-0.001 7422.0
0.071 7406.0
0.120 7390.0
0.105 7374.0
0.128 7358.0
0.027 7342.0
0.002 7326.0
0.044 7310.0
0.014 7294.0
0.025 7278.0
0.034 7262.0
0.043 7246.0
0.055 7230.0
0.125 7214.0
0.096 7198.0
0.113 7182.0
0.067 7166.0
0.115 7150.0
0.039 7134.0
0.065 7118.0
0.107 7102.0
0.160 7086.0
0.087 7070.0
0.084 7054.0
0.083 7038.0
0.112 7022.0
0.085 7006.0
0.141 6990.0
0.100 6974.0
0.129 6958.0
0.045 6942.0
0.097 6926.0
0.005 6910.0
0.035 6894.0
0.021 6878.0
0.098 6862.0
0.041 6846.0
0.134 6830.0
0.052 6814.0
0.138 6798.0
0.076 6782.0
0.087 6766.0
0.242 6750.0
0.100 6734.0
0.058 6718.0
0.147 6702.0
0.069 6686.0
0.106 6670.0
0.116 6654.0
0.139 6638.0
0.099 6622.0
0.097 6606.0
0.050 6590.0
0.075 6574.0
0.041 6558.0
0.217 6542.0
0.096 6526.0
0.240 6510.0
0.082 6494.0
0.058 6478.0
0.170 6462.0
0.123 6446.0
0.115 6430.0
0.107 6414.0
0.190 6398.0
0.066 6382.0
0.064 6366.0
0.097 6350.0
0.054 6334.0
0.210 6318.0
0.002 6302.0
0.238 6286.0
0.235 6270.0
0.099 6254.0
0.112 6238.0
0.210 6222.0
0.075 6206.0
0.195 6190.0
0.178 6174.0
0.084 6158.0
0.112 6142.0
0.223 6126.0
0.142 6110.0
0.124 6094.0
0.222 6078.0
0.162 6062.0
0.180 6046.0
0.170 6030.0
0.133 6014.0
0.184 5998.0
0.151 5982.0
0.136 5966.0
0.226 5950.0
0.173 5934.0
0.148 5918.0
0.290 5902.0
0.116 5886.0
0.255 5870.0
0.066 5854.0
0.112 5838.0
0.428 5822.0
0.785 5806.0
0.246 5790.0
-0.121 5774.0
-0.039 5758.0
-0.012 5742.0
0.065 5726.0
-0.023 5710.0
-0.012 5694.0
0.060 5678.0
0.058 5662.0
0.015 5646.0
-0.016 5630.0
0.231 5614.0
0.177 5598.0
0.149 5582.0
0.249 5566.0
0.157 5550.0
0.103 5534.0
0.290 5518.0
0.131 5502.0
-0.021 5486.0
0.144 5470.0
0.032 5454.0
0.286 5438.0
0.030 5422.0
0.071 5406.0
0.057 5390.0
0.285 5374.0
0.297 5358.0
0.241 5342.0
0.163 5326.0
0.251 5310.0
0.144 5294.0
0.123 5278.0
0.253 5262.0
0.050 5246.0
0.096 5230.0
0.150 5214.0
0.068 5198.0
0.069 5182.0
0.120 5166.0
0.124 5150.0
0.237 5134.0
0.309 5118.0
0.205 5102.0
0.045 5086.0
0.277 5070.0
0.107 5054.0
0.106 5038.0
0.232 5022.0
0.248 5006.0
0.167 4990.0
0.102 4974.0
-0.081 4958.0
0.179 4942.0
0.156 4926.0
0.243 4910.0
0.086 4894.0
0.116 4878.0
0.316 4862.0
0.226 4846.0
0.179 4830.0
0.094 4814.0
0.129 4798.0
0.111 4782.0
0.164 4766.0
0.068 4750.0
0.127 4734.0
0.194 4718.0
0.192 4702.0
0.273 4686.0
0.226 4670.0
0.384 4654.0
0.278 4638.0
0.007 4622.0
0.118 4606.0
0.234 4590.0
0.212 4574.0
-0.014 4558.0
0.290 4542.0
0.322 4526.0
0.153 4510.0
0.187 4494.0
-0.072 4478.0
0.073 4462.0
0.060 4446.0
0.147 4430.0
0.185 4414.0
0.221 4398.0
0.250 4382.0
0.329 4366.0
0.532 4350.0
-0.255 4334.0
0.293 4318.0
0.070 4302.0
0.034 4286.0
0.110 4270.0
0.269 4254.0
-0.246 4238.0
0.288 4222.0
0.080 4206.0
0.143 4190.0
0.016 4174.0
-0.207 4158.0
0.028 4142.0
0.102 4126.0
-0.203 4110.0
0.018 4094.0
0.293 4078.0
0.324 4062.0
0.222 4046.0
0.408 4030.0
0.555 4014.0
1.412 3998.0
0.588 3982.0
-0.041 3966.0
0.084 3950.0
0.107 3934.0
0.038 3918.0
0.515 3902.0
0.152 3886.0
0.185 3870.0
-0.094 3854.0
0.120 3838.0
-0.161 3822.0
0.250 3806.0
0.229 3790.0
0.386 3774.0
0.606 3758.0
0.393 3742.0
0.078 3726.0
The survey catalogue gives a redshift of 2.29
